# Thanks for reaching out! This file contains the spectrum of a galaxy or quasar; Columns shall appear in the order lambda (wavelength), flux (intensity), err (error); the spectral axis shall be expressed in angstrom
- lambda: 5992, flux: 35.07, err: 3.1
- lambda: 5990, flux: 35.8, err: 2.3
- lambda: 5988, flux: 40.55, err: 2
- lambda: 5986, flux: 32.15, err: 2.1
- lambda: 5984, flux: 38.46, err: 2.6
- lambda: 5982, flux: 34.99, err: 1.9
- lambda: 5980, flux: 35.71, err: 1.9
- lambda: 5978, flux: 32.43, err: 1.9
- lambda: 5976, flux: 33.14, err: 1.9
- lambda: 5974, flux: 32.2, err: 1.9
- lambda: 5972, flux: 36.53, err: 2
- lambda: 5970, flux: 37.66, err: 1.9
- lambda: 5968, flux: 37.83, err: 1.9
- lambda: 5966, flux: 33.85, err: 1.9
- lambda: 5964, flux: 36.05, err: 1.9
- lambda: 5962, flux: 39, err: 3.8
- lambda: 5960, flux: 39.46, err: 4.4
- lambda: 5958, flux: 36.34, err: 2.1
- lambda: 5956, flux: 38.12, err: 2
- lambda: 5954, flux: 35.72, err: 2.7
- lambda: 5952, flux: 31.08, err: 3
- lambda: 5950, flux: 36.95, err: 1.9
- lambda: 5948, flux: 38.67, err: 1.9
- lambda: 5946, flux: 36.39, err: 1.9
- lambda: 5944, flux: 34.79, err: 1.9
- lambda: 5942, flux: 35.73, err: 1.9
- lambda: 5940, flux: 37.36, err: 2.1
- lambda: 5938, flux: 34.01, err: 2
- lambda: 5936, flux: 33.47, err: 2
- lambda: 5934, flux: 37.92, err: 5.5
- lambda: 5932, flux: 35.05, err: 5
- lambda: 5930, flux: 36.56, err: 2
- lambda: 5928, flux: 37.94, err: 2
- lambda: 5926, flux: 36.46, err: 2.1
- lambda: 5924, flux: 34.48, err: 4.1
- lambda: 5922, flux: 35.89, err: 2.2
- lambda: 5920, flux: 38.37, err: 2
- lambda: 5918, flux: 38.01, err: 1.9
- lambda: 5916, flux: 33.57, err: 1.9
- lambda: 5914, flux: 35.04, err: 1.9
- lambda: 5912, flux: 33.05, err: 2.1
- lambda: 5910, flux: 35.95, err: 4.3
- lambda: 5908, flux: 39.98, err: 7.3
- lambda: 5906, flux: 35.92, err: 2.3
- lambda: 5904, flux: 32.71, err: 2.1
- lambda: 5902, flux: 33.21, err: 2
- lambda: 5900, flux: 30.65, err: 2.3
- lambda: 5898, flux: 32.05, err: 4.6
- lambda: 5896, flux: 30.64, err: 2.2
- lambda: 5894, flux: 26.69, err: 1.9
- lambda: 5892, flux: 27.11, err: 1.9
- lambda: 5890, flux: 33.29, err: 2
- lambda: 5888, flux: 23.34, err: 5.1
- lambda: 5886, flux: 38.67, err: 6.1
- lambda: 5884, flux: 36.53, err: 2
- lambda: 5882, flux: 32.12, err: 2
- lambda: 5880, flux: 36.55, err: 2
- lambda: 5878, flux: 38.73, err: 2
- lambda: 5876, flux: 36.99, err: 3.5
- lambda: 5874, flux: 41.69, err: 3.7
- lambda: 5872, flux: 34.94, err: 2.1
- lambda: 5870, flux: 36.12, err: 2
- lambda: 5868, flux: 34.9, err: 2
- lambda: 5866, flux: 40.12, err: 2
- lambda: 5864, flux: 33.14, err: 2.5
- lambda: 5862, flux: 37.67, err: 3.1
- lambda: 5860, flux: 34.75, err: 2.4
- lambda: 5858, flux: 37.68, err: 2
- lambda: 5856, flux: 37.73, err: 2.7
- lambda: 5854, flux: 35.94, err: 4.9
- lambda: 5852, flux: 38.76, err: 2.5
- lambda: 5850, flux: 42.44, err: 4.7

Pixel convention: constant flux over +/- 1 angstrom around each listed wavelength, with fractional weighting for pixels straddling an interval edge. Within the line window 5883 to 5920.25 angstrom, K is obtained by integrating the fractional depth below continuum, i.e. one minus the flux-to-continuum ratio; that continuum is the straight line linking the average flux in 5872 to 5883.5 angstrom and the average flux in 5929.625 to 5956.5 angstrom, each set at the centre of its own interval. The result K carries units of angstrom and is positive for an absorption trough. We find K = 3.3 angstrom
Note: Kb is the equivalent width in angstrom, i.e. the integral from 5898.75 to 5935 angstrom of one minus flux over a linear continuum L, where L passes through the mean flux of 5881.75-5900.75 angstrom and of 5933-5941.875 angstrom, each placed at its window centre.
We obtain -2.08 angstrom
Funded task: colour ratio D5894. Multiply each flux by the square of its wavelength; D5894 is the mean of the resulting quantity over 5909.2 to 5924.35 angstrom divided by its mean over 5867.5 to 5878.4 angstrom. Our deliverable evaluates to 0.97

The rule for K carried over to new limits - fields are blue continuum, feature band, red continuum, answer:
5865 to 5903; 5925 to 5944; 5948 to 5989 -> -0.5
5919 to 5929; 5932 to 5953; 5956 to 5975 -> 0.6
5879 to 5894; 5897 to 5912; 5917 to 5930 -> 0.1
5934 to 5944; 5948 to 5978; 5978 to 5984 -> -0.5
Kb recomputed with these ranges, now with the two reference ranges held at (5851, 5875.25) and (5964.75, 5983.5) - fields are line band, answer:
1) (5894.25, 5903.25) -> 1.3 angstrom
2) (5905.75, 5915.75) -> 0.1 angstrom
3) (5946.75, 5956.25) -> -0.1 angstrom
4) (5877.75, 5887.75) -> 0.3 angstrom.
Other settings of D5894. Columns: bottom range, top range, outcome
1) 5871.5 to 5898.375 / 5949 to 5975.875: 1.11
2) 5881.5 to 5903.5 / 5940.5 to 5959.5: 1.18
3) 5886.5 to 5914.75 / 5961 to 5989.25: 1.14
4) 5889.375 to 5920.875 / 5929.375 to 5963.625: 1.10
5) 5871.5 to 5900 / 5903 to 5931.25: 1.09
